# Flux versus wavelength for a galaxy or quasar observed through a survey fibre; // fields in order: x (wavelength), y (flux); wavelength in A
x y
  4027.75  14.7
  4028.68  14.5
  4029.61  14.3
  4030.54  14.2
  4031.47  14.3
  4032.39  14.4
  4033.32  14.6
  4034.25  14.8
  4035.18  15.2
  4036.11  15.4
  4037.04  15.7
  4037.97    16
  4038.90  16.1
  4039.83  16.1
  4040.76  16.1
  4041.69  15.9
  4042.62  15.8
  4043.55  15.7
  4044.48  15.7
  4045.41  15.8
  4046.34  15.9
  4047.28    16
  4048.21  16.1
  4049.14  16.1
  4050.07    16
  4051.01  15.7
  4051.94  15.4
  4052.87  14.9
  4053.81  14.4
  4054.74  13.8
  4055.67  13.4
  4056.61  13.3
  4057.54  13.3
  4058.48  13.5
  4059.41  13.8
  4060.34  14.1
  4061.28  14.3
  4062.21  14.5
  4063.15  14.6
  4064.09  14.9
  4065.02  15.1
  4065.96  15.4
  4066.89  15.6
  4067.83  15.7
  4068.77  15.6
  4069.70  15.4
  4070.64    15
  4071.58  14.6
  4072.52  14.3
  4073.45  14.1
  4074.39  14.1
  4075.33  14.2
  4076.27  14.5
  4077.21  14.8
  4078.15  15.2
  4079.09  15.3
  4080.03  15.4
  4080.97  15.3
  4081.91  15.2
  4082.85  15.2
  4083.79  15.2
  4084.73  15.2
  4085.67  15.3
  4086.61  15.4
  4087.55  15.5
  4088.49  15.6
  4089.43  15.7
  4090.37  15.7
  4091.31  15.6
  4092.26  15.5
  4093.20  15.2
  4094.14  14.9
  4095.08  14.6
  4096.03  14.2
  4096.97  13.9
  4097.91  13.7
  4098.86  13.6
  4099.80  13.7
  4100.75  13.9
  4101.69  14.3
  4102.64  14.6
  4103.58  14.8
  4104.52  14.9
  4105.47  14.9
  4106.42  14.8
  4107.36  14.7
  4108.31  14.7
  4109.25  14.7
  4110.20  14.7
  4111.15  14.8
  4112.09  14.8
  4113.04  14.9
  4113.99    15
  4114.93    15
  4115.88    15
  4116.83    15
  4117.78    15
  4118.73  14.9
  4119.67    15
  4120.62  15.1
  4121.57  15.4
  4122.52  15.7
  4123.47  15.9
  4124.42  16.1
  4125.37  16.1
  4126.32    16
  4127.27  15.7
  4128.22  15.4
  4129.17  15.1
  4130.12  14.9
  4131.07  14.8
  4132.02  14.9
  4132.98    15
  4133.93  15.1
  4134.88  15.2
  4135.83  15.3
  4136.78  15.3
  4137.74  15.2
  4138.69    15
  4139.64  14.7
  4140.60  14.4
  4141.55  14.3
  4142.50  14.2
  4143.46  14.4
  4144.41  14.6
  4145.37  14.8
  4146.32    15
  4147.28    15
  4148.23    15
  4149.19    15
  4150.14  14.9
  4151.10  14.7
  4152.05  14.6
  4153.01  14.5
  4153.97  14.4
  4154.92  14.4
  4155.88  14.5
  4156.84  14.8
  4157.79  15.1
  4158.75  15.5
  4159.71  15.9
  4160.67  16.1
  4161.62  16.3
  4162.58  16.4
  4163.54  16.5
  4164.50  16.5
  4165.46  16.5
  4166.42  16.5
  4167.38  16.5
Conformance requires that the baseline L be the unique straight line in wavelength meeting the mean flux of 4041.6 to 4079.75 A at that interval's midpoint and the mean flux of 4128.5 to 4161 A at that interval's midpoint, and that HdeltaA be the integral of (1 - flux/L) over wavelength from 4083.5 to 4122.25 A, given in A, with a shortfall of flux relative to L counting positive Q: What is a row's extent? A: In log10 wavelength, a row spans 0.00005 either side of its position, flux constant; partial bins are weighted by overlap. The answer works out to 0.1 A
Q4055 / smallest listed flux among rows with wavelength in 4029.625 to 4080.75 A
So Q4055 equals 13.3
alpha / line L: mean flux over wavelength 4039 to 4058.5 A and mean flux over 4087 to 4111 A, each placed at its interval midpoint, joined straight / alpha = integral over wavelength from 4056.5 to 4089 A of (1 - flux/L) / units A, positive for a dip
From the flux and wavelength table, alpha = 0.4 A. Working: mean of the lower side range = 15.2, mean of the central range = 14.8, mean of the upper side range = 14.7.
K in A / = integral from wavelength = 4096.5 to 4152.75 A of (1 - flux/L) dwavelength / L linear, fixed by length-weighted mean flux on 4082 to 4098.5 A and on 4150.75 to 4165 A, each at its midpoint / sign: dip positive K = 1.2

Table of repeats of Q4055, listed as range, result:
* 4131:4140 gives 14.7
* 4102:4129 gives 14.6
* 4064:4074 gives 14.1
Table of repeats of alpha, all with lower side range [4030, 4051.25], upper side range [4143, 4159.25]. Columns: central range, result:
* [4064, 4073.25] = 0.13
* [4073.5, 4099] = 0.44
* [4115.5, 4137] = -0.50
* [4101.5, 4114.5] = 0.27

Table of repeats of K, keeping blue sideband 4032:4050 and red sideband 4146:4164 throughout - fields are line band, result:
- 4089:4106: 0.9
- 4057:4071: 0.8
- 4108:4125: 0.3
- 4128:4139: 0.1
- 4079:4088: 0.1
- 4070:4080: 0.6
